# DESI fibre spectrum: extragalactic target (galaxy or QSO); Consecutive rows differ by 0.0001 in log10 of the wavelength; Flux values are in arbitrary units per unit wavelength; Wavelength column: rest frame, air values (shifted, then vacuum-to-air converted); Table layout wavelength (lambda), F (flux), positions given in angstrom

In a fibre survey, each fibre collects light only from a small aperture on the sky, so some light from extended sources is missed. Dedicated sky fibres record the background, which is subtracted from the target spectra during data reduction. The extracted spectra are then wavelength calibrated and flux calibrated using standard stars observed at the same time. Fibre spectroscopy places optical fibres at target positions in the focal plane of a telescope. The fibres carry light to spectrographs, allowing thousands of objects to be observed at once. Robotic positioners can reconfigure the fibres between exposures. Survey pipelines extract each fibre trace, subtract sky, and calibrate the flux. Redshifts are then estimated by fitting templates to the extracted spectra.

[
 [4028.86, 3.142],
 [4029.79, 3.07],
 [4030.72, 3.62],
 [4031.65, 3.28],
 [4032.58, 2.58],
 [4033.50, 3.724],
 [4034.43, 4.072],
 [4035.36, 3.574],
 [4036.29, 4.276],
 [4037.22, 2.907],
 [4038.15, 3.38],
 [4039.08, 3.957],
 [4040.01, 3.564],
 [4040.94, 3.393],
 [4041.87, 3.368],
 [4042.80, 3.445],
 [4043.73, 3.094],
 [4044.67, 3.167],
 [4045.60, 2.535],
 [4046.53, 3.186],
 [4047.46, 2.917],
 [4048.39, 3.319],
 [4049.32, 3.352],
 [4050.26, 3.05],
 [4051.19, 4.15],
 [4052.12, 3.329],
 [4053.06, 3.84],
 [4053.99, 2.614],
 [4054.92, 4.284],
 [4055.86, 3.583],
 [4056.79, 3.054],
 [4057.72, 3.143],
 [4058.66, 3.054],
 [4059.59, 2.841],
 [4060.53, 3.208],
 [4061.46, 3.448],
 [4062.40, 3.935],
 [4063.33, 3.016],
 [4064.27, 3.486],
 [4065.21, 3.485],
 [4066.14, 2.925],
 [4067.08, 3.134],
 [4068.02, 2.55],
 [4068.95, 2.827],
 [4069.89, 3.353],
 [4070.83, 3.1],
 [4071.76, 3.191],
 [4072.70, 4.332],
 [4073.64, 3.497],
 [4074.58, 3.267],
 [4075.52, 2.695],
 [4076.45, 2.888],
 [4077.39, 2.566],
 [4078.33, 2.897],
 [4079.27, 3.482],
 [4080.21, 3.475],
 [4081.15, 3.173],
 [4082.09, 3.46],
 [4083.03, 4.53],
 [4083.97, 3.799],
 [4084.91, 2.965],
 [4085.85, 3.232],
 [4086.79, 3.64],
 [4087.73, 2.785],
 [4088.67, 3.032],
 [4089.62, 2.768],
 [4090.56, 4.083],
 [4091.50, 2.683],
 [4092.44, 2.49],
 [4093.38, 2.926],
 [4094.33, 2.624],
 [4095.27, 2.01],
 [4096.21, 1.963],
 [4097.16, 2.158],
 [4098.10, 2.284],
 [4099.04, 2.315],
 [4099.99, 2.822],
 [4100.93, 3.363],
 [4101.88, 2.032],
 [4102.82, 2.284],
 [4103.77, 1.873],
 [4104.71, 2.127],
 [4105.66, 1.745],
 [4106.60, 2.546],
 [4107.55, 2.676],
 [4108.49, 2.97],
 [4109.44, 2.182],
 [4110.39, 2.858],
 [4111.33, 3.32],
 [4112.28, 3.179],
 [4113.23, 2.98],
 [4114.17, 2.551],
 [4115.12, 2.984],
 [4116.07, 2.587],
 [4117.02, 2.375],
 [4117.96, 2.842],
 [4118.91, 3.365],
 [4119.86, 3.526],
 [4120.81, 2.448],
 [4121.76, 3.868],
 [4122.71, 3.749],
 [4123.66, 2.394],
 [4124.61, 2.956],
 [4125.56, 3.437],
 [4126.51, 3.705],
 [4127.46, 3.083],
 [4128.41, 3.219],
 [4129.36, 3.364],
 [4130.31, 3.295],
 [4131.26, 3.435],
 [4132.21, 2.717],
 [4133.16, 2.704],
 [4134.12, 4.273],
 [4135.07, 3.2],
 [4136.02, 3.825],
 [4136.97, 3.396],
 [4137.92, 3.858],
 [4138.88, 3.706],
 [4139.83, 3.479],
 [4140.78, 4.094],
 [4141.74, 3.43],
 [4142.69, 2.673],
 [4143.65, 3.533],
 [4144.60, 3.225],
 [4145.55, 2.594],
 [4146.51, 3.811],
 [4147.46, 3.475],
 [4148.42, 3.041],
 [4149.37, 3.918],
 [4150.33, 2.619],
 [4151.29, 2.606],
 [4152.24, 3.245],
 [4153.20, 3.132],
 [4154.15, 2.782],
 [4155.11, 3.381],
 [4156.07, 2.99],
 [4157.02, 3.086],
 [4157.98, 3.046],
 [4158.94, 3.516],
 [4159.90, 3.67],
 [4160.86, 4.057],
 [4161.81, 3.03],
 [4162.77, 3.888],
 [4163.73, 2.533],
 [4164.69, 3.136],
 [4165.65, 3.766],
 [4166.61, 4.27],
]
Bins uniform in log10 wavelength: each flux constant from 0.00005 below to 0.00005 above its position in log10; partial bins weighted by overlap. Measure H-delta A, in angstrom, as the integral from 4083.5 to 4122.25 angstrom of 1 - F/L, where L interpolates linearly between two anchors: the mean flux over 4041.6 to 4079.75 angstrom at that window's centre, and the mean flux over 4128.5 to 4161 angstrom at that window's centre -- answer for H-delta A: 6.1 angstrom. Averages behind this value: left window 3.23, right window 3.32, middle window 2.76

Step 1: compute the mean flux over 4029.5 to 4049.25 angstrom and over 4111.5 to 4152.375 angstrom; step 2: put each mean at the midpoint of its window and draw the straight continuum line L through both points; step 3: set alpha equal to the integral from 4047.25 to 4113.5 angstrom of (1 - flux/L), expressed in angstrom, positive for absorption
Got 5.5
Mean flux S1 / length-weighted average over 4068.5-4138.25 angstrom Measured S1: 3.01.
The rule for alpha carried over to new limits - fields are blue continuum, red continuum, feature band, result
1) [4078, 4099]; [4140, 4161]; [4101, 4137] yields 2.14 angstrom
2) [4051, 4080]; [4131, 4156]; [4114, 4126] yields 1.00 angstrom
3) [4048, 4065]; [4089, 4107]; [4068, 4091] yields -3.27 angstrom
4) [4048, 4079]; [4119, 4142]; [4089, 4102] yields 2.69 angstrom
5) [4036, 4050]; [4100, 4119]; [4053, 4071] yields -0.68 angstrom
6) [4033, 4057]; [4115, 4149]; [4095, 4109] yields 4.12 angstrom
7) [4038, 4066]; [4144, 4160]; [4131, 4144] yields -1.02 angstrom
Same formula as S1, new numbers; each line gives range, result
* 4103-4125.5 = 2.79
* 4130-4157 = 3.3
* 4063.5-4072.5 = 3.15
